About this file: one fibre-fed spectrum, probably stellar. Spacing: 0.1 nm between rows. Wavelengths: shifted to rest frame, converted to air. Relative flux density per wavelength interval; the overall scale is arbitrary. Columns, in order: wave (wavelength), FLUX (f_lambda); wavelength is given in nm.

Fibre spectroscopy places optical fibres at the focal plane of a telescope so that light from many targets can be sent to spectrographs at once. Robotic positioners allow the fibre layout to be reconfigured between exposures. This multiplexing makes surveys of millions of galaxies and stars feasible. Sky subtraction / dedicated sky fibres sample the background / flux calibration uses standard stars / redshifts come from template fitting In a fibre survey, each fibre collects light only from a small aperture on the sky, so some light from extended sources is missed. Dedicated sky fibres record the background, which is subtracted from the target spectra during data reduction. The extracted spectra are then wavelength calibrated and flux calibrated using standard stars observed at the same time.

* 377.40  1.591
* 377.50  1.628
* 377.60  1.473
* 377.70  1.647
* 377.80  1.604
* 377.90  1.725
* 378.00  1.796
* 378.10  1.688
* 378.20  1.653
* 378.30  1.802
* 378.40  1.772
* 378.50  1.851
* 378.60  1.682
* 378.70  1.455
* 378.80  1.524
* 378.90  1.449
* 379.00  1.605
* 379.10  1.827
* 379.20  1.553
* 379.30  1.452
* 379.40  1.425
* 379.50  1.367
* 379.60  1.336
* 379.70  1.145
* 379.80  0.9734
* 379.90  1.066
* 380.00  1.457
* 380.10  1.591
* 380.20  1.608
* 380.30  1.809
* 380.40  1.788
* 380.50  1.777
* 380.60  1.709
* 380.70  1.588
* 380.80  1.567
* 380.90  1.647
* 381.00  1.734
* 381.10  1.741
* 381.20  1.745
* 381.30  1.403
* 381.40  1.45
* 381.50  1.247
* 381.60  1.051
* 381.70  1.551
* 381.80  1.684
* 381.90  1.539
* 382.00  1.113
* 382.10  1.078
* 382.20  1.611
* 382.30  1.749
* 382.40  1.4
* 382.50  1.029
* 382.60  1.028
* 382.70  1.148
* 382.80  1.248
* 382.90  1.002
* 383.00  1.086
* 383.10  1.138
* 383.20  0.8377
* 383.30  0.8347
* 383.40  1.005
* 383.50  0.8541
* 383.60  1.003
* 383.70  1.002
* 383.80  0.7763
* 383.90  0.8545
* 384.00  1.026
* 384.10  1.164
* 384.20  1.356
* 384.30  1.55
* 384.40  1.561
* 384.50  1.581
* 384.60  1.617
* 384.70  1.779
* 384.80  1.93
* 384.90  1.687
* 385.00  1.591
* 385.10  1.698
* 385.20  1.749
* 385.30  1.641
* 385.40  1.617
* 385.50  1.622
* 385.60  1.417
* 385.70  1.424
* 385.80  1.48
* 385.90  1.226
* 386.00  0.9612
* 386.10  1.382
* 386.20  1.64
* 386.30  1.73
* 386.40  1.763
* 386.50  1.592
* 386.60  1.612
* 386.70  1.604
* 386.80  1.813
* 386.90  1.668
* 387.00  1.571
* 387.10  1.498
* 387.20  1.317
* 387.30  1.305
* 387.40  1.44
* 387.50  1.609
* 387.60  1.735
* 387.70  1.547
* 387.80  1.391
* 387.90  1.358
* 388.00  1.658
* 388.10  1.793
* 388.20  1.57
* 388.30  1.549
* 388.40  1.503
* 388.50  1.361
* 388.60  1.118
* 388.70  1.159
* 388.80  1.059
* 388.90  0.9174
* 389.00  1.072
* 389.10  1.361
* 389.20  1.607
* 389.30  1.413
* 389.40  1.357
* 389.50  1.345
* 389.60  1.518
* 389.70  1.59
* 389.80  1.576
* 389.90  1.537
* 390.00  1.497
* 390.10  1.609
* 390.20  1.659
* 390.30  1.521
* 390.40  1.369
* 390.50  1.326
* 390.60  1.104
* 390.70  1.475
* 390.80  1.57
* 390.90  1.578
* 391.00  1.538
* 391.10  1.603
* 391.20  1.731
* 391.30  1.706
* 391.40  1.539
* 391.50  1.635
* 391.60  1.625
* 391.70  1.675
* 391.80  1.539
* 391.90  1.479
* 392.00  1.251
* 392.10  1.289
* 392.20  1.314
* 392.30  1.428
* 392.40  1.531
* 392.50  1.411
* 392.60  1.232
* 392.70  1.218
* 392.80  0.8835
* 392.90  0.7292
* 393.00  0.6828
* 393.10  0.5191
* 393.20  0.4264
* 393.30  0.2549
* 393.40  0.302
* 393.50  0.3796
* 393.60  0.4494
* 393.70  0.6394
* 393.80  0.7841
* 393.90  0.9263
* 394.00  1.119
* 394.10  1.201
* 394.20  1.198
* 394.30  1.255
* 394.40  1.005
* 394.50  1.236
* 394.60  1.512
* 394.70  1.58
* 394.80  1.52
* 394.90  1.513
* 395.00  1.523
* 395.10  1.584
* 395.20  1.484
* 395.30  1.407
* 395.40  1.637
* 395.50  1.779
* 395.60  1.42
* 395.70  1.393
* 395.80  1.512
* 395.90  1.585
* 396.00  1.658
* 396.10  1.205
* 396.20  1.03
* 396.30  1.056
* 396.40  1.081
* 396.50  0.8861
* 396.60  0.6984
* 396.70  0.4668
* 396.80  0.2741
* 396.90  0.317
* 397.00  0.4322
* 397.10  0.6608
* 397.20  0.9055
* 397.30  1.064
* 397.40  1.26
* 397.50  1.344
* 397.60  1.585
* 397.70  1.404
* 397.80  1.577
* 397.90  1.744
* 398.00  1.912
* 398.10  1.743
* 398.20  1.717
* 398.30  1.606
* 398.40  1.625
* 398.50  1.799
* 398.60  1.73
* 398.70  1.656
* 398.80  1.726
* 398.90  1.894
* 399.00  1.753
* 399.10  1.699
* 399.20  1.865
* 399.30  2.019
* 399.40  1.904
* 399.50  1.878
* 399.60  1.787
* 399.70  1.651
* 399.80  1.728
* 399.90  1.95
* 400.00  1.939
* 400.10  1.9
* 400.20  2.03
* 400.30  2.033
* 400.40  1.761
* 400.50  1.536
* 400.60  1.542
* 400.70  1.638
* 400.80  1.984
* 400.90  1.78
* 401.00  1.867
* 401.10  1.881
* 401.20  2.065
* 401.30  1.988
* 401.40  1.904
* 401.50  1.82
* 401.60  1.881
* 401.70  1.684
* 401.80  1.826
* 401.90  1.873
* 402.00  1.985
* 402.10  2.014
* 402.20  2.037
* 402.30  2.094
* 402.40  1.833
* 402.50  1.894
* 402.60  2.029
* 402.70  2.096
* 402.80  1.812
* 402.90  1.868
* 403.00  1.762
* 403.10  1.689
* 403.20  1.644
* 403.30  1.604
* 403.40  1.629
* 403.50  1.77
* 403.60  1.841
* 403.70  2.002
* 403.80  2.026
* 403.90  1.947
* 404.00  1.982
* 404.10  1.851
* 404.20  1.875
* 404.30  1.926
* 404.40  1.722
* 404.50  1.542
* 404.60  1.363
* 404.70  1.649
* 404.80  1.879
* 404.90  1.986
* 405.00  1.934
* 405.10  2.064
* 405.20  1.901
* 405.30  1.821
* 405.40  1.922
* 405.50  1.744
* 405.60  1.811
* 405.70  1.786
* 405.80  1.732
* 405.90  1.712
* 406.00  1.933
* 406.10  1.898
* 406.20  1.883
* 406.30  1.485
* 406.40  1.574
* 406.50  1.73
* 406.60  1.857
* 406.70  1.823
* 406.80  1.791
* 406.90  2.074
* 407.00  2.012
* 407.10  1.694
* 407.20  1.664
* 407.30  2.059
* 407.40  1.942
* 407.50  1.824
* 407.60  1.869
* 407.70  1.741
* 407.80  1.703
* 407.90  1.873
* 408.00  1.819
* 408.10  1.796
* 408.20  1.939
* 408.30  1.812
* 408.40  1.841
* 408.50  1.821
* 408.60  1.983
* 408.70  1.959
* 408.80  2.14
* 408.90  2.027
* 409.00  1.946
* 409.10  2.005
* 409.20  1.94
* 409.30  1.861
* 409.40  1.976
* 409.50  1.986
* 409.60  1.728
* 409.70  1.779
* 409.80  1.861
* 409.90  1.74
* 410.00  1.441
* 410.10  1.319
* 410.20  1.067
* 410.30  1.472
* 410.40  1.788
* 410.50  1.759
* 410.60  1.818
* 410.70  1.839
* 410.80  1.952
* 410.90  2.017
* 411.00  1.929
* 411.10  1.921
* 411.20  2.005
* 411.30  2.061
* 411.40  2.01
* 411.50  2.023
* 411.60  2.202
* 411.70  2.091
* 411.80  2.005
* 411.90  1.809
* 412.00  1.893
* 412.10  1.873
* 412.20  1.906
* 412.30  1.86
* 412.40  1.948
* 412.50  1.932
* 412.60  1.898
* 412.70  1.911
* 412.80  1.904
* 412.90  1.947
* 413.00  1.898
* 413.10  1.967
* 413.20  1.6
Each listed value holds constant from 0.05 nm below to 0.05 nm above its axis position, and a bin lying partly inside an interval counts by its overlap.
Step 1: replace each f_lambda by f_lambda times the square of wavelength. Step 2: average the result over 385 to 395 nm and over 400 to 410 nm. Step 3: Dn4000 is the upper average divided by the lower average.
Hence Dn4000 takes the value 1.47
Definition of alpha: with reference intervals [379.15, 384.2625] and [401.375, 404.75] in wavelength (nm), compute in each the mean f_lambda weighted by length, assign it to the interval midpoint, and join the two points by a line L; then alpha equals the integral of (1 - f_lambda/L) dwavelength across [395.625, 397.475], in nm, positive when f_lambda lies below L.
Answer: 0.766 nm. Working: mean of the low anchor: 1.32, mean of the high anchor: 1.84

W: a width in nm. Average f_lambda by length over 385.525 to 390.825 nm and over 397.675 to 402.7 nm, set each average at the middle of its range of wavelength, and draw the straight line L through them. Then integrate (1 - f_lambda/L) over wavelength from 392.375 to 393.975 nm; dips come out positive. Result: 0.84 nm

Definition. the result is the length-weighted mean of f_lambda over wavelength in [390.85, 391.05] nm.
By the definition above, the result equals 1.56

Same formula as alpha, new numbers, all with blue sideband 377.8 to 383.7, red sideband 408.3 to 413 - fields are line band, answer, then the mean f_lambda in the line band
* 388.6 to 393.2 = 0.637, 1.36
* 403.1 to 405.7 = -0.049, 1.81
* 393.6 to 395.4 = 0.422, 1.25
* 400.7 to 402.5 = -0.171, 1.9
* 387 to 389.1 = 0.185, 1.4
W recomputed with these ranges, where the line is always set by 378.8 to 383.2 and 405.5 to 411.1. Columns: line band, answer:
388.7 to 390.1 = 0.16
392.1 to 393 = 0.22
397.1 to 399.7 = 0.07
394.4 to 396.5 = 0.28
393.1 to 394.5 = 0.73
